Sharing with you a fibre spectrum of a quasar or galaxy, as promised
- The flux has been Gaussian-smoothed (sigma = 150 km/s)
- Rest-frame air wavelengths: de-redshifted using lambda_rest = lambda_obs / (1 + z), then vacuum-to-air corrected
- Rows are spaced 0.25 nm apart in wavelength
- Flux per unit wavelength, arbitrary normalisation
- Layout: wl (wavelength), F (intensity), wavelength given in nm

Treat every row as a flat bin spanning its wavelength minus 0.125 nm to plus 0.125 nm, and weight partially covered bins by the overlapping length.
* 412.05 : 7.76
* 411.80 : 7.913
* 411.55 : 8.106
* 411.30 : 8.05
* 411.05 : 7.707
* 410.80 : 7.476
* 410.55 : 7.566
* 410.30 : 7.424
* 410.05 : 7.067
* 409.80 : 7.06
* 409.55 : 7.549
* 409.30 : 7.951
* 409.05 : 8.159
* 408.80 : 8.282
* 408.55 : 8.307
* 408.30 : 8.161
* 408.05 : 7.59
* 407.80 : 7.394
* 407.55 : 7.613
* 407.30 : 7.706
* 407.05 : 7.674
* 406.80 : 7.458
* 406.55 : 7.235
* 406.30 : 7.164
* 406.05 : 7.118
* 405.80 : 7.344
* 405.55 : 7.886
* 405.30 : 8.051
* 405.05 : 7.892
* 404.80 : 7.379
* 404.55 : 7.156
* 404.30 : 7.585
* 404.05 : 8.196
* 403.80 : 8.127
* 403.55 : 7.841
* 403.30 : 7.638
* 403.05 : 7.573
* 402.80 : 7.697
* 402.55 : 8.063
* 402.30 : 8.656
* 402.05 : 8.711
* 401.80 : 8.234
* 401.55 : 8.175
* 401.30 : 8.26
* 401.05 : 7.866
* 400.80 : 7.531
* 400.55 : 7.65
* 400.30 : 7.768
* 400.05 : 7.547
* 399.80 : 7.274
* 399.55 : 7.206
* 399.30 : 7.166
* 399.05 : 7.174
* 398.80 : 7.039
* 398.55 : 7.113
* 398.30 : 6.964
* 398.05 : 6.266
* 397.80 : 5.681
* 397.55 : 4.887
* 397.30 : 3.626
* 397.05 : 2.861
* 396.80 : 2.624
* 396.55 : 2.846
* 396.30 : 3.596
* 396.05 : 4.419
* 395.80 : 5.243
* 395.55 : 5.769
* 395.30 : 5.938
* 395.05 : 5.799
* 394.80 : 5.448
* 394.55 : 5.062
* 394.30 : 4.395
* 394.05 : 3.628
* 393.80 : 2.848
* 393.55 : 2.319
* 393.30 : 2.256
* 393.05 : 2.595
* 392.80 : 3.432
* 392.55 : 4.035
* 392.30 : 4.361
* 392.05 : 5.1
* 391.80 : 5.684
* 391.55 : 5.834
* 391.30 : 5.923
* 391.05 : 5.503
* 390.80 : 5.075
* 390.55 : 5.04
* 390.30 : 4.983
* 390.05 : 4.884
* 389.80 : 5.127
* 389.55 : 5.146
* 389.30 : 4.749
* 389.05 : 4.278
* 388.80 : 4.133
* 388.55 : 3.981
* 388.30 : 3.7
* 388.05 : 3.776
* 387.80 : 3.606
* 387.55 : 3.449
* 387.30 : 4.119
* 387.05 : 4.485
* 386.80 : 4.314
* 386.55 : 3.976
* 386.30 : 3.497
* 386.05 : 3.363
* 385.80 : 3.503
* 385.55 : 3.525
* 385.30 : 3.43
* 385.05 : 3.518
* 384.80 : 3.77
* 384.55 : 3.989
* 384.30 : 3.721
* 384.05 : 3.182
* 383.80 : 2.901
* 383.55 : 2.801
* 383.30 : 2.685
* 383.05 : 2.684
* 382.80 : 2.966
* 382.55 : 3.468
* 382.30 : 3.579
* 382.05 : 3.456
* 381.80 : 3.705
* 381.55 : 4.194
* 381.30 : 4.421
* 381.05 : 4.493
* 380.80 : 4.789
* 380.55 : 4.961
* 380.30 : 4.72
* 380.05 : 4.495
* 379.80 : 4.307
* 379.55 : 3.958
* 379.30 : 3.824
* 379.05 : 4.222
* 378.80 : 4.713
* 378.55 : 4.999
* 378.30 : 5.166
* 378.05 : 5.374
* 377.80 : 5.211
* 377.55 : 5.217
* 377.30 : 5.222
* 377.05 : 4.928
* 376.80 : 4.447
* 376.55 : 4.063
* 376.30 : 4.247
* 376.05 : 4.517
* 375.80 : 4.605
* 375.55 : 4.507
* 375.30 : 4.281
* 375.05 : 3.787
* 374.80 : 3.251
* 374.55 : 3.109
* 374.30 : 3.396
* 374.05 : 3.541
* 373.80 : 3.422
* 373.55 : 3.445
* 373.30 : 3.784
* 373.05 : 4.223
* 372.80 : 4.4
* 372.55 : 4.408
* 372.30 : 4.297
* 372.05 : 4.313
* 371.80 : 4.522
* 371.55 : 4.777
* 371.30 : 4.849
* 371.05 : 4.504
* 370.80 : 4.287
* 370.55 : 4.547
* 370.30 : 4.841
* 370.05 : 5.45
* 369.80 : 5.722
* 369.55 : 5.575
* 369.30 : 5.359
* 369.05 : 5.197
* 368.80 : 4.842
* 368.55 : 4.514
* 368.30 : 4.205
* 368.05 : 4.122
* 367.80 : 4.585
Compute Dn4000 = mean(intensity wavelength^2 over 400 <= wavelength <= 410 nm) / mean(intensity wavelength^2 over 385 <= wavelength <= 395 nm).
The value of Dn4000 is 2.0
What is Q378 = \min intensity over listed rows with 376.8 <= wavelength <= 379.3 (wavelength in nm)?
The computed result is 3.824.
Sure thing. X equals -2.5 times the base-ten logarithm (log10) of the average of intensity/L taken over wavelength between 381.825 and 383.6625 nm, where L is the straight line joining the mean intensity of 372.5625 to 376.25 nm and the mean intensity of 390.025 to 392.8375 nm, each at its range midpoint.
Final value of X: 0.38 mag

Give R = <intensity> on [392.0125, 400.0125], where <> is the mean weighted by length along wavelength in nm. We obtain 4.87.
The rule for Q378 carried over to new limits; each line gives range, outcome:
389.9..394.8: 2.256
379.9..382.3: 3.456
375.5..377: 4.063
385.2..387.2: 3.363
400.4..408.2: 7.118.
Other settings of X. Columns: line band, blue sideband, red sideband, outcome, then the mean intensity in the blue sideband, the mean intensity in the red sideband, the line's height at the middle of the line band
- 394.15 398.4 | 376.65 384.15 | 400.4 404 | 0.409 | 4.17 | 8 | 6.96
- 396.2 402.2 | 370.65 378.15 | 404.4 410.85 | 0.060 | 4.3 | 7.6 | 6.76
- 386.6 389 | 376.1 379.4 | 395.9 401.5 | 0.333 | 4.74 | 6.09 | 5.39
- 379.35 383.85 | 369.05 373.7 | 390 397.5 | 0.181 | 4.64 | 4.37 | 4.52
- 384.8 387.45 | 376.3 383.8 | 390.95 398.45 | 0.153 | 4.22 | 4.5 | 4.34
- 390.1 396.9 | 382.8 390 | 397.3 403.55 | 0.230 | 3.76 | 7.35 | 5.58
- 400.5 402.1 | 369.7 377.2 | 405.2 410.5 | -0.153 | 4.28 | 7.63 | 6.99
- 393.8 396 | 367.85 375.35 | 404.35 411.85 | 0.279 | 4.37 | 7.64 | 6.46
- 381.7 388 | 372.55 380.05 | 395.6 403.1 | 0.409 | 4.29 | 6.51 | 5.11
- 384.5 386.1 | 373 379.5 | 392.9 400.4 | 0.284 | 4.29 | 5.1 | 4.65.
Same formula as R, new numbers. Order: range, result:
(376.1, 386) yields 4.07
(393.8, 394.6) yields 4.06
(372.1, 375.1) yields 3.77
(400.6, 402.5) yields 8.18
